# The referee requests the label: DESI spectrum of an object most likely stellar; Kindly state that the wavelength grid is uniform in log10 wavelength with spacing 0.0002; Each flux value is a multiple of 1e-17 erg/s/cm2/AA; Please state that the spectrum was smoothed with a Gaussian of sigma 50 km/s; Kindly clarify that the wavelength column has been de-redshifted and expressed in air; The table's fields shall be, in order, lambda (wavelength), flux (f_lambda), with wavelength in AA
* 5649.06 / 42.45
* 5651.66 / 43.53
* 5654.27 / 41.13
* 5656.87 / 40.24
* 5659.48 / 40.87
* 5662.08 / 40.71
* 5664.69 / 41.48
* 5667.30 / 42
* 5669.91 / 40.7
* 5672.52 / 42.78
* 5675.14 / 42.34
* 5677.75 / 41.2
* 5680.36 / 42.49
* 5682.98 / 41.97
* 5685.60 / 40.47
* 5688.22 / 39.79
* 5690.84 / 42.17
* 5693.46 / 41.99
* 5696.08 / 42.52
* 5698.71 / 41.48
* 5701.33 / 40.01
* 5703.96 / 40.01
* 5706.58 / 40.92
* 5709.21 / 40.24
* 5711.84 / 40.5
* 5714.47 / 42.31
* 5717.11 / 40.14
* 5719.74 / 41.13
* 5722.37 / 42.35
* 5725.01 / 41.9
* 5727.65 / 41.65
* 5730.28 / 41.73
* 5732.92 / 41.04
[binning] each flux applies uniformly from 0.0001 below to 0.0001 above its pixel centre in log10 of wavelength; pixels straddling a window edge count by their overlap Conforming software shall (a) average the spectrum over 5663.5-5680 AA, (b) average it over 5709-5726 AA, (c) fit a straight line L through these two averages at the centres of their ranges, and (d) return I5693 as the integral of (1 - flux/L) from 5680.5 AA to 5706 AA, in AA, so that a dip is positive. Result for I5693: 0.2 AA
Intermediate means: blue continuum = 41.8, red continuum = 41.3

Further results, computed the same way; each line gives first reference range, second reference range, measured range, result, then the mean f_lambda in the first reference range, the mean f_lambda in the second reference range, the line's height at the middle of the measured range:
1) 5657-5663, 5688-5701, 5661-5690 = -0.2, 40.7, 41.6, 41.1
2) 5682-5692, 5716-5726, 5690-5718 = 0.1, 41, 41.4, 41.2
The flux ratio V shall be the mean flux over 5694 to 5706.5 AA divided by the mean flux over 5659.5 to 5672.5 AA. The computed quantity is 1.0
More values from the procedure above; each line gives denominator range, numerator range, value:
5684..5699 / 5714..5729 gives 1.00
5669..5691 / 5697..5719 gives 0.98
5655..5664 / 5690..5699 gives 1.03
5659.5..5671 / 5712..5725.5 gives 1.01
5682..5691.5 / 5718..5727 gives 1.02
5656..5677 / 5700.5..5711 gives 0.97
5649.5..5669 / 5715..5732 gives 1.00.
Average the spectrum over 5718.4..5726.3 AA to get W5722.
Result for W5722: 41.8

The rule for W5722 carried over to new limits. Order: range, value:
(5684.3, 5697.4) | 41.4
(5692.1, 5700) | 42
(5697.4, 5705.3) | 40.5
